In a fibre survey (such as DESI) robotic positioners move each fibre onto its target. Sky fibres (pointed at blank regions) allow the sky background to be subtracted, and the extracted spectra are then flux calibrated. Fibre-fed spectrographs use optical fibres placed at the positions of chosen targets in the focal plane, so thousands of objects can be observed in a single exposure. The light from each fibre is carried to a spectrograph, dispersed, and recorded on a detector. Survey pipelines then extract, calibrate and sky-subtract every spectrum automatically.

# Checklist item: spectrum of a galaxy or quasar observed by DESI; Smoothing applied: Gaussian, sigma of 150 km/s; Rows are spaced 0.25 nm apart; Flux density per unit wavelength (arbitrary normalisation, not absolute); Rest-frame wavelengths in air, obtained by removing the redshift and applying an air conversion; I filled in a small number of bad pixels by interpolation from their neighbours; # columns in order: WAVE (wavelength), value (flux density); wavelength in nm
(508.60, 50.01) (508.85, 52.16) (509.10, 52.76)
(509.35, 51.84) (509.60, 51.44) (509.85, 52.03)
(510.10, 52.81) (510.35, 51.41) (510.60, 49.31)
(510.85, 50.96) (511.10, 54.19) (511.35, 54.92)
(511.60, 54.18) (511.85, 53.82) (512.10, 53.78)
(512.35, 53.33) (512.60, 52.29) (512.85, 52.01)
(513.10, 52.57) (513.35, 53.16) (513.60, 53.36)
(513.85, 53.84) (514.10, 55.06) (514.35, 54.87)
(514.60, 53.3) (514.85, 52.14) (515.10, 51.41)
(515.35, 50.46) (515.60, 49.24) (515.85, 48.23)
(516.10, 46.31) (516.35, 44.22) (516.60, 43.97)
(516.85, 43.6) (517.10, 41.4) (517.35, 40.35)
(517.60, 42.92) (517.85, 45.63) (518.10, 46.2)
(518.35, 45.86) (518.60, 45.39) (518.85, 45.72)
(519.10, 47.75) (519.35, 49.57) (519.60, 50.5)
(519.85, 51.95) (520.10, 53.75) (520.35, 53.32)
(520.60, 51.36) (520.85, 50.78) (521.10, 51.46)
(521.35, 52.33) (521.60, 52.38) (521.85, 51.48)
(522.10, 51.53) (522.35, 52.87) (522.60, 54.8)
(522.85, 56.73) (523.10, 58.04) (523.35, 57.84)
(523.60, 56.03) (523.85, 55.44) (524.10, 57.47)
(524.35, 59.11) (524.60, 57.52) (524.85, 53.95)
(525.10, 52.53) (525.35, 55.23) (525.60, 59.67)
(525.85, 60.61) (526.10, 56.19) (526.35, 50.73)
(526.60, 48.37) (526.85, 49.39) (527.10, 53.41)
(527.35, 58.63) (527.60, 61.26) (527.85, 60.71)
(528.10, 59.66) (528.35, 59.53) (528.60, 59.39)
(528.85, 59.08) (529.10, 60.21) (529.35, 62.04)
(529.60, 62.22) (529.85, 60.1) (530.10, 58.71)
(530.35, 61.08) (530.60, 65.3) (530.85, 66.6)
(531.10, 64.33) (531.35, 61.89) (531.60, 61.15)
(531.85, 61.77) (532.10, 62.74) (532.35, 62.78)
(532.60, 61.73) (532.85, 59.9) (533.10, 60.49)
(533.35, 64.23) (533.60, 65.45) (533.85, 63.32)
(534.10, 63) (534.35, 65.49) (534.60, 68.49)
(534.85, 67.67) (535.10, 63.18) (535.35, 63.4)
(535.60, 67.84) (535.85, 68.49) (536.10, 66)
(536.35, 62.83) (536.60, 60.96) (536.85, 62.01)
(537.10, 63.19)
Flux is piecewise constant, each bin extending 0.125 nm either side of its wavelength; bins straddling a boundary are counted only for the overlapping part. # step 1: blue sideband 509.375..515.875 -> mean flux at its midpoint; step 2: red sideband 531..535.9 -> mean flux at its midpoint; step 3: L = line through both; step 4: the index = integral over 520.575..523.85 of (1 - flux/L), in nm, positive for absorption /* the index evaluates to 0.22 nm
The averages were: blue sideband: 52.5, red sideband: 63.8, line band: 53.8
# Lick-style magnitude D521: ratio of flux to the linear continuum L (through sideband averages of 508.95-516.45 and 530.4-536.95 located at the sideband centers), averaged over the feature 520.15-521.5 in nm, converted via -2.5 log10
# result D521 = 0.09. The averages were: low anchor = 52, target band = 52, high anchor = 63.9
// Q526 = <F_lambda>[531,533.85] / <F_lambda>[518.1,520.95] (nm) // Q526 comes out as 1.26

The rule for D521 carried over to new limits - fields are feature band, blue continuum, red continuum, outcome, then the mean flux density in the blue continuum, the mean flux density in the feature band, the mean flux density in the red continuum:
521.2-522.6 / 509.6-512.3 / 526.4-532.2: 0.091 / 52.7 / 52.3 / 59.8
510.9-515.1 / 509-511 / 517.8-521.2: -0.054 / 51.6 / 53.4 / 49.3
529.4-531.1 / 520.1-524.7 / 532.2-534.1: -0.037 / 54.4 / 62.5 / 62.6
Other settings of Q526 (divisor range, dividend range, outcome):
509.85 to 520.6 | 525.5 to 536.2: 1.23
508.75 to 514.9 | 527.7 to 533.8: 1.17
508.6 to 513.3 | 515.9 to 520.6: 0.89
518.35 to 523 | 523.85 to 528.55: 1.10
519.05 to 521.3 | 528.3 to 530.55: 1.18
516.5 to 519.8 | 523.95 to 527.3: 1.21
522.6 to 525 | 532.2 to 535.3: 1.12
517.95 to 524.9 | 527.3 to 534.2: 1.18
